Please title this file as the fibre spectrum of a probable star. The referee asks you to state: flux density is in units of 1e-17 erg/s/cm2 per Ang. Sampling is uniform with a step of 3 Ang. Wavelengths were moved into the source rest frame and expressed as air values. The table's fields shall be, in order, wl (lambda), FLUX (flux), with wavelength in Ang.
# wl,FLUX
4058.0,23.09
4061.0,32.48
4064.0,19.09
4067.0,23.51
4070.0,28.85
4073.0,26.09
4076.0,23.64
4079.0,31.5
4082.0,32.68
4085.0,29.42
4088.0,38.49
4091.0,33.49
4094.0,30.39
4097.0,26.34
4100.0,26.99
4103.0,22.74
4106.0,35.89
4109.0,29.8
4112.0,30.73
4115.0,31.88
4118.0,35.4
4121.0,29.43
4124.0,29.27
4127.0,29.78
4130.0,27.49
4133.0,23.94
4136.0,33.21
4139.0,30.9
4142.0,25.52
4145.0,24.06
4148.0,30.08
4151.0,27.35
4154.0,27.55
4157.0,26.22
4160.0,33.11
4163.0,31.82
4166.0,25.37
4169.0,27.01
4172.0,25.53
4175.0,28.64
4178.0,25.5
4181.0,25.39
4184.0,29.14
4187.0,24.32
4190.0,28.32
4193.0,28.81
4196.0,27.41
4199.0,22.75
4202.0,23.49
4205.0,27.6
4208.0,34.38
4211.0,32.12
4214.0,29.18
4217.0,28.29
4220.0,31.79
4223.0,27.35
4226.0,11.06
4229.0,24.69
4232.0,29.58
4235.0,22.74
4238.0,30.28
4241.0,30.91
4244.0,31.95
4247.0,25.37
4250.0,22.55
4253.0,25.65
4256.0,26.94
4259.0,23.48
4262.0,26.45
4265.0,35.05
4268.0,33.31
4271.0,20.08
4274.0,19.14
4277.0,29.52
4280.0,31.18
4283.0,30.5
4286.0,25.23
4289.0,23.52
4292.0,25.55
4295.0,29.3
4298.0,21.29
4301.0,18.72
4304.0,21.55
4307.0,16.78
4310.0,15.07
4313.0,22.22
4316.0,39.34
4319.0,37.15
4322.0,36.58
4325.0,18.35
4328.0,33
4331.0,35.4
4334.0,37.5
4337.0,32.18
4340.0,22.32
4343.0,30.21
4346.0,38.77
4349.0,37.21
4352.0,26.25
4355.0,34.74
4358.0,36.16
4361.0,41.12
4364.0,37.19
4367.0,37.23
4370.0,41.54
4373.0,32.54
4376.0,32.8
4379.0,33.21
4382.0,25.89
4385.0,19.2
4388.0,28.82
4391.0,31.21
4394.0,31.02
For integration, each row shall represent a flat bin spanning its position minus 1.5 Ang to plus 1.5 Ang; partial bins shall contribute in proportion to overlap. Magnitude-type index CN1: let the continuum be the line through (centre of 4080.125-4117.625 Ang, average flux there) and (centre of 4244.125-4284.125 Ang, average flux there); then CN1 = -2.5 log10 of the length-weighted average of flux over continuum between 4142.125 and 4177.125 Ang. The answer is 0.06 mag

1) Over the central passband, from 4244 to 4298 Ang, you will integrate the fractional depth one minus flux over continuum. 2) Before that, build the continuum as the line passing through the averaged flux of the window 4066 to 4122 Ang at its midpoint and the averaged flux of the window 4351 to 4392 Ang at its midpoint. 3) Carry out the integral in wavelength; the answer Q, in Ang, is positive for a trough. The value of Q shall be 8.7 Ang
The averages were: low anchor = 29.9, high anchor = 32.8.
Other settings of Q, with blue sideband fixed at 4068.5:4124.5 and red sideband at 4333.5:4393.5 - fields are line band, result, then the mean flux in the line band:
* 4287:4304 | 4.52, 23.5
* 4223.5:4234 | 3.03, 22.4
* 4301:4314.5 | 5.58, 18.9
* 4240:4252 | 1.56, 27.5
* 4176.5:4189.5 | 1.99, 26.3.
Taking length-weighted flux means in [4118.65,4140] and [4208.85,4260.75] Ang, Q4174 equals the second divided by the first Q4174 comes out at 0.91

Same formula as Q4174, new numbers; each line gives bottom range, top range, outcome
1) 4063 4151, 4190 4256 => 0.93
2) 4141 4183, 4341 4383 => 1.26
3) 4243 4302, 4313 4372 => 1.30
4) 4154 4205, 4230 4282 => 1.01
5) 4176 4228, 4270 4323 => 0.95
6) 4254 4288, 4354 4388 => 1.23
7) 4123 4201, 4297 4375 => 1.12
